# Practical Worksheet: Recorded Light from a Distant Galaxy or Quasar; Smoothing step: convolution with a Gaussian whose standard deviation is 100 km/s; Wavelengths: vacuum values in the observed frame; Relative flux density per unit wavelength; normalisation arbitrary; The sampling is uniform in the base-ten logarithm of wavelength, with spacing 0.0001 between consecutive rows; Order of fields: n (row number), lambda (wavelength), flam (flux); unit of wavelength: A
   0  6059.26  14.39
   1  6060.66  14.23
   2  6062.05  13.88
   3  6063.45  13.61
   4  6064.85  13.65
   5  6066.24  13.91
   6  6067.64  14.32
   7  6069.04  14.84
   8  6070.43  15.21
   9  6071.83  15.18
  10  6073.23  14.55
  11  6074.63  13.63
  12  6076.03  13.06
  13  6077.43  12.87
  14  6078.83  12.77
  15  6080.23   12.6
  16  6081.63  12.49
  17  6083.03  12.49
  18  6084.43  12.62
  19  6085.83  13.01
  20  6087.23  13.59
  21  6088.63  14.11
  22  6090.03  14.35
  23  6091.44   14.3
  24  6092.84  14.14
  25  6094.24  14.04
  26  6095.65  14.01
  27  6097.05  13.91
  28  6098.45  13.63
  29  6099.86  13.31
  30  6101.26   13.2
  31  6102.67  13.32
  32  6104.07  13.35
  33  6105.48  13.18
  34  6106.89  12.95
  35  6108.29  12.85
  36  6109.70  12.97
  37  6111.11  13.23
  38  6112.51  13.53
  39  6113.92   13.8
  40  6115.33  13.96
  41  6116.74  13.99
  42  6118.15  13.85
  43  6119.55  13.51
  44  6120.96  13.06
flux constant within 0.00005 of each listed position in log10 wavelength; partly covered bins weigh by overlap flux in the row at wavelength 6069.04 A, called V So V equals 14.84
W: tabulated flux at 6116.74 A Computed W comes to 13.99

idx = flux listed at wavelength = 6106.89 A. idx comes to 12.95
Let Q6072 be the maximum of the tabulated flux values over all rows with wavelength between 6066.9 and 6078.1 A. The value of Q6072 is 15.21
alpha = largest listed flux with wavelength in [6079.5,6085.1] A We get 12.62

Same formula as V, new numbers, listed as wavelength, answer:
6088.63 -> 14.11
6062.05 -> 13.88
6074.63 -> 13.63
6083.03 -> 12.49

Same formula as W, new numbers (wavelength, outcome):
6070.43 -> 15.21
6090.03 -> 14.35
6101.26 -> 13.2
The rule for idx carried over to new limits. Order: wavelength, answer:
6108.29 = 12.85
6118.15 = 13.85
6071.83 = 15.18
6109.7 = 12.97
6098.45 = 13.63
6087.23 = 13.59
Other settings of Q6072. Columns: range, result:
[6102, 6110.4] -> 13.35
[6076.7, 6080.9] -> 12.87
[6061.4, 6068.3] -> 14.32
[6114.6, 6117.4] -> 13.99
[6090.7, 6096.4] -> 14.3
